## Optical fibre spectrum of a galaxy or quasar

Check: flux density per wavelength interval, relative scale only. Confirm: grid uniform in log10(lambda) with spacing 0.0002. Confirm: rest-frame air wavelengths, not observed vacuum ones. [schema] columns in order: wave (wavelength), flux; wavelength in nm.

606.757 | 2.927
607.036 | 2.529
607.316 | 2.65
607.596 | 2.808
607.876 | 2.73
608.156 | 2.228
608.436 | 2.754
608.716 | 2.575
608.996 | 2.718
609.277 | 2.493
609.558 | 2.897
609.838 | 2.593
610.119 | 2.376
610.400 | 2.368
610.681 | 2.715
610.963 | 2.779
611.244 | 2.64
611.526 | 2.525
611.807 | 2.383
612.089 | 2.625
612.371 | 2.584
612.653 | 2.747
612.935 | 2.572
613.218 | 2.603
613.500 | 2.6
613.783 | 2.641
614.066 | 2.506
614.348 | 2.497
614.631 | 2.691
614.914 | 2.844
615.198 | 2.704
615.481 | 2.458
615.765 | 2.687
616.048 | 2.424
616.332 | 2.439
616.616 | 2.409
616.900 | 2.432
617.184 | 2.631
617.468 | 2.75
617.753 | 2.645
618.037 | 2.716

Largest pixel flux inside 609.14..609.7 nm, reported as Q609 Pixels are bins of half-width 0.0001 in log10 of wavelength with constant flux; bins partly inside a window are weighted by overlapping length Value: 2.897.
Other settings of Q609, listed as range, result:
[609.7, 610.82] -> 2.715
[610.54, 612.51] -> 2.779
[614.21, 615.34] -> 2.844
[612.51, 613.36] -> 2.747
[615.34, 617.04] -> 2.687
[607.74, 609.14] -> 2.754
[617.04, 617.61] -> 2.75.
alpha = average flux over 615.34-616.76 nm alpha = 2.48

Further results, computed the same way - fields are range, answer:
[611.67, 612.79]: 2.58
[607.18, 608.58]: 2.63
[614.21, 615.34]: 2.68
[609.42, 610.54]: 2.56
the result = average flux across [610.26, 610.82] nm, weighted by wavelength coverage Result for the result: 2.54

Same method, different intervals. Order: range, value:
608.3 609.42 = 2.63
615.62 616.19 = 2.56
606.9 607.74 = 2.66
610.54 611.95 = 2.61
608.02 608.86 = 2.52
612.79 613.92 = 2.6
